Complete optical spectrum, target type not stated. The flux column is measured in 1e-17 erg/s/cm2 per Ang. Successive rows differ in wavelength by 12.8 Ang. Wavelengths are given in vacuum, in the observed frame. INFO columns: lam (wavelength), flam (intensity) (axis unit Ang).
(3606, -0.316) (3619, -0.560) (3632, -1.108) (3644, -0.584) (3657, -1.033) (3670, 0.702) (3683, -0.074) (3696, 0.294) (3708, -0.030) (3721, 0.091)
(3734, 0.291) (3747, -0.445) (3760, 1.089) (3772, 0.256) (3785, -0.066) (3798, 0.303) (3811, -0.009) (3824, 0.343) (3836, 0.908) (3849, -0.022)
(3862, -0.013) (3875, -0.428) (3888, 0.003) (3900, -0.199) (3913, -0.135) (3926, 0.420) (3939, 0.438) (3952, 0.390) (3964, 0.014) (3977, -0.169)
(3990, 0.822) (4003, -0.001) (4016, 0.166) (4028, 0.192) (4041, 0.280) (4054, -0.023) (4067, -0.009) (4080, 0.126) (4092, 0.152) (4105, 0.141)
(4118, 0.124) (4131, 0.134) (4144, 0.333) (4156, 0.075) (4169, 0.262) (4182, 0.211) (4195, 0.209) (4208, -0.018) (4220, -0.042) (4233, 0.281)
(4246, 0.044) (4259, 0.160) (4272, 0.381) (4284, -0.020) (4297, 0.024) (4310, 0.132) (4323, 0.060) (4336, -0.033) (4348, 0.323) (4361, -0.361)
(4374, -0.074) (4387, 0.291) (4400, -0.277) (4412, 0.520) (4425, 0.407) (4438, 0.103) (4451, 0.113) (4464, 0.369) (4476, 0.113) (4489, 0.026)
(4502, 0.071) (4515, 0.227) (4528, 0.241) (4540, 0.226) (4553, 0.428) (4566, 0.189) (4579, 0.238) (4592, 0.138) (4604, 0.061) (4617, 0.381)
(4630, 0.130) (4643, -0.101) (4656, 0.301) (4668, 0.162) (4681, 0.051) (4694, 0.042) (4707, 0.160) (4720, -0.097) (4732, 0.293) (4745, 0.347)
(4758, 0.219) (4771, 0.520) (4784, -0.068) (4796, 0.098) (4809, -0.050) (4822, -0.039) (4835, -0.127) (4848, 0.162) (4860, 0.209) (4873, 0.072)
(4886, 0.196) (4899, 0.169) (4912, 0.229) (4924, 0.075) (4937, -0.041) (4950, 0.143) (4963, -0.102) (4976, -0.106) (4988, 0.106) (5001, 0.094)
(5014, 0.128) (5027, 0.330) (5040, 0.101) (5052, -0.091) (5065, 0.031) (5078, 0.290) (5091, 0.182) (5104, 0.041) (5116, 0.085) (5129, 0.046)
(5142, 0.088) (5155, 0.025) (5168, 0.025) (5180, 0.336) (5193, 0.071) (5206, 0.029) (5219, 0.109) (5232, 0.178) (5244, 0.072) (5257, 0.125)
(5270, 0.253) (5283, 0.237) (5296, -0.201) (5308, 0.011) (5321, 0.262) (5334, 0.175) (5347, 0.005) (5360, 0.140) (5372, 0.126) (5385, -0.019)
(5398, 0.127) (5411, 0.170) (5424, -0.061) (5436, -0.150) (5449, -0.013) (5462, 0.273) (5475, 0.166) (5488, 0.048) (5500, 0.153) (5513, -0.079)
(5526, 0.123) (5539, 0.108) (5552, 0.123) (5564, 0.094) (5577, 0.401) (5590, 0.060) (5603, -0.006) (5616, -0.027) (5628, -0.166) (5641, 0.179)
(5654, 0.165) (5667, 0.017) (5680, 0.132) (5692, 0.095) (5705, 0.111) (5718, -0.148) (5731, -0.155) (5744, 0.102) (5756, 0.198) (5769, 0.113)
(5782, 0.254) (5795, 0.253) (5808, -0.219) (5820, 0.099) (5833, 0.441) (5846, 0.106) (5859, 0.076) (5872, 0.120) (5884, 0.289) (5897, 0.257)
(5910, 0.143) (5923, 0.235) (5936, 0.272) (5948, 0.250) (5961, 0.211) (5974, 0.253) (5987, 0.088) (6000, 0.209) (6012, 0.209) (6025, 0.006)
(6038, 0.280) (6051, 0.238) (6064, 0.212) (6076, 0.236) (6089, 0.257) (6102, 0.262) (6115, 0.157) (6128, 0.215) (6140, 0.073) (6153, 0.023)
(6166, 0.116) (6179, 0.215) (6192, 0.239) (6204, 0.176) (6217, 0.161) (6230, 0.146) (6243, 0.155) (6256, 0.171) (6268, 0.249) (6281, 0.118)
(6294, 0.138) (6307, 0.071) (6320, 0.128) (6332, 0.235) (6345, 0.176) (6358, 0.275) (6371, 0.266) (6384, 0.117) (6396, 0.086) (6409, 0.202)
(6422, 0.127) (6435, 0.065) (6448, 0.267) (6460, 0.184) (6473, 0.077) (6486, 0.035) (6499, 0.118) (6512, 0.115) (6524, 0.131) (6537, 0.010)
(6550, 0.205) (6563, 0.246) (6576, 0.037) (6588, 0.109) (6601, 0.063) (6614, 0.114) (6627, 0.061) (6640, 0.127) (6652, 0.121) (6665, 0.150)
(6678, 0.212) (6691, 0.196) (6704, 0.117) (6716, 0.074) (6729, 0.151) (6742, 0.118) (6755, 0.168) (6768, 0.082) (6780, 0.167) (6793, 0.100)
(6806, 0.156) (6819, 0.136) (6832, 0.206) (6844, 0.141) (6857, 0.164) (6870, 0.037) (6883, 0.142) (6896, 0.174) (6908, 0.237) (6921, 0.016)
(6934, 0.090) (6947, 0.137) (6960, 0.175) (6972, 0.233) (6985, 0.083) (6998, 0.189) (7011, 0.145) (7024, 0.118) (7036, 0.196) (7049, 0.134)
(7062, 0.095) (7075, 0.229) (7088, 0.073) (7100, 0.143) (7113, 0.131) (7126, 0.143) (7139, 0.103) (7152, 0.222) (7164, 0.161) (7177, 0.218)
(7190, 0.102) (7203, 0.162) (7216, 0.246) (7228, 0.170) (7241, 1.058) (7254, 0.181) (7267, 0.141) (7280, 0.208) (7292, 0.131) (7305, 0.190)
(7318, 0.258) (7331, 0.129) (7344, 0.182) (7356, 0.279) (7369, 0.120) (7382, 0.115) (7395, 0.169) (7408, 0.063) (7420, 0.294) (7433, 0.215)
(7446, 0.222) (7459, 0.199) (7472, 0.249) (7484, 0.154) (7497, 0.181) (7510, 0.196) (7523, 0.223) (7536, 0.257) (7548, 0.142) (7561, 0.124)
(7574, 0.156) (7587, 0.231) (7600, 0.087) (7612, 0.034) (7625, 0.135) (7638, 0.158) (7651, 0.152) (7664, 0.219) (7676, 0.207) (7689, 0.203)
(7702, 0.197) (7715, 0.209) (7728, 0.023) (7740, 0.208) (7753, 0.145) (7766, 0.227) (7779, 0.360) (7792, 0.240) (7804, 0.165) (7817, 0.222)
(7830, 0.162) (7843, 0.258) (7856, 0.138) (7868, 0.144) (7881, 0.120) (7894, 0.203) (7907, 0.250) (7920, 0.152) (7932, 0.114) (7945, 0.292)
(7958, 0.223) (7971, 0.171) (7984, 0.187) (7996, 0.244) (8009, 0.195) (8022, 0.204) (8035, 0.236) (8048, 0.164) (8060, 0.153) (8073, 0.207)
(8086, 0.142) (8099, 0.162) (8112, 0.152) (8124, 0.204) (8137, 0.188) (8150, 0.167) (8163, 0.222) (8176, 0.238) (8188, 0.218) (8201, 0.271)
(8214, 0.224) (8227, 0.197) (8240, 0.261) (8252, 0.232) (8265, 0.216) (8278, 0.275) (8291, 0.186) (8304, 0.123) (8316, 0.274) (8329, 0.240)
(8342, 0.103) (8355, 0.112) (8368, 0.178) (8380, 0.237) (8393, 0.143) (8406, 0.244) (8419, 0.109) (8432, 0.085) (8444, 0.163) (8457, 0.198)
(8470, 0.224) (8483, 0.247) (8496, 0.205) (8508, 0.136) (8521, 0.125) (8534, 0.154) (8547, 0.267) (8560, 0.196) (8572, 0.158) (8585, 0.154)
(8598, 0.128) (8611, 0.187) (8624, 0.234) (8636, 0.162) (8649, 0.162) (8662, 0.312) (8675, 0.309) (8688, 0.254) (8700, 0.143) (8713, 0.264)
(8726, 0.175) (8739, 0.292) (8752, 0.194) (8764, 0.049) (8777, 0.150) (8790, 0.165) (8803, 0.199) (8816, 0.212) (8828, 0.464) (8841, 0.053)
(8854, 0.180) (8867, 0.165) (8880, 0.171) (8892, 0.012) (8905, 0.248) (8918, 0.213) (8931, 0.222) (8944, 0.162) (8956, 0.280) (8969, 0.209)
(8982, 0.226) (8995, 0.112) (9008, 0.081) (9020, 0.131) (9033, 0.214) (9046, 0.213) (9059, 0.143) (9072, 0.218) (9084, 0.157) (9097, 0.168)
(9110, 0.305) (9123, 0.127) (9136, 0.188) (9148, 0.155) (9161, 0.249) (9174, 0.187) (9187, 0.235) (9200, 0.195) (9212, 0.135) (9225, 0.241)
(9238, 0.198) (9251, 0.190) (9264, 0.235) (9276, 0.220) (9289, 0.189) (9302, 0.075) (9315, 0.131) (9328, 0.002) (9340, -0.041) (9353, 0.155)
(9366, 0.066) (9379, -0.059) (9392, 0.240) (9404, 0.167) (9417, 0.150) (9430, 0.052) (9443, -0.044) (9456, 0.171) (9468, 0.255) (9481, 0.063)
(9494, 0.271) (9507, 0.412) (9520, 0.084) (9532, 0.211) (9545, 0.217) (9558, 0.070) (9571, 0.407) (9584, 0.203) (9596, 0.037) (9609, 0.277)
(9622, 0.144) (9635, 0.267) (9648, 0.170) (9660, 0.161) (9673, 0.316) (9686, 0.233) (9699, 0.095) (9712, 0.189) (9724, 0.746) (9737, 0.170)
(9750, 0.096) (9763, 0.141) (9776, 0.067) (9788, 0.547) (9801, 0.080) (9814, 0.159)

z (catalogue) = 0.942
